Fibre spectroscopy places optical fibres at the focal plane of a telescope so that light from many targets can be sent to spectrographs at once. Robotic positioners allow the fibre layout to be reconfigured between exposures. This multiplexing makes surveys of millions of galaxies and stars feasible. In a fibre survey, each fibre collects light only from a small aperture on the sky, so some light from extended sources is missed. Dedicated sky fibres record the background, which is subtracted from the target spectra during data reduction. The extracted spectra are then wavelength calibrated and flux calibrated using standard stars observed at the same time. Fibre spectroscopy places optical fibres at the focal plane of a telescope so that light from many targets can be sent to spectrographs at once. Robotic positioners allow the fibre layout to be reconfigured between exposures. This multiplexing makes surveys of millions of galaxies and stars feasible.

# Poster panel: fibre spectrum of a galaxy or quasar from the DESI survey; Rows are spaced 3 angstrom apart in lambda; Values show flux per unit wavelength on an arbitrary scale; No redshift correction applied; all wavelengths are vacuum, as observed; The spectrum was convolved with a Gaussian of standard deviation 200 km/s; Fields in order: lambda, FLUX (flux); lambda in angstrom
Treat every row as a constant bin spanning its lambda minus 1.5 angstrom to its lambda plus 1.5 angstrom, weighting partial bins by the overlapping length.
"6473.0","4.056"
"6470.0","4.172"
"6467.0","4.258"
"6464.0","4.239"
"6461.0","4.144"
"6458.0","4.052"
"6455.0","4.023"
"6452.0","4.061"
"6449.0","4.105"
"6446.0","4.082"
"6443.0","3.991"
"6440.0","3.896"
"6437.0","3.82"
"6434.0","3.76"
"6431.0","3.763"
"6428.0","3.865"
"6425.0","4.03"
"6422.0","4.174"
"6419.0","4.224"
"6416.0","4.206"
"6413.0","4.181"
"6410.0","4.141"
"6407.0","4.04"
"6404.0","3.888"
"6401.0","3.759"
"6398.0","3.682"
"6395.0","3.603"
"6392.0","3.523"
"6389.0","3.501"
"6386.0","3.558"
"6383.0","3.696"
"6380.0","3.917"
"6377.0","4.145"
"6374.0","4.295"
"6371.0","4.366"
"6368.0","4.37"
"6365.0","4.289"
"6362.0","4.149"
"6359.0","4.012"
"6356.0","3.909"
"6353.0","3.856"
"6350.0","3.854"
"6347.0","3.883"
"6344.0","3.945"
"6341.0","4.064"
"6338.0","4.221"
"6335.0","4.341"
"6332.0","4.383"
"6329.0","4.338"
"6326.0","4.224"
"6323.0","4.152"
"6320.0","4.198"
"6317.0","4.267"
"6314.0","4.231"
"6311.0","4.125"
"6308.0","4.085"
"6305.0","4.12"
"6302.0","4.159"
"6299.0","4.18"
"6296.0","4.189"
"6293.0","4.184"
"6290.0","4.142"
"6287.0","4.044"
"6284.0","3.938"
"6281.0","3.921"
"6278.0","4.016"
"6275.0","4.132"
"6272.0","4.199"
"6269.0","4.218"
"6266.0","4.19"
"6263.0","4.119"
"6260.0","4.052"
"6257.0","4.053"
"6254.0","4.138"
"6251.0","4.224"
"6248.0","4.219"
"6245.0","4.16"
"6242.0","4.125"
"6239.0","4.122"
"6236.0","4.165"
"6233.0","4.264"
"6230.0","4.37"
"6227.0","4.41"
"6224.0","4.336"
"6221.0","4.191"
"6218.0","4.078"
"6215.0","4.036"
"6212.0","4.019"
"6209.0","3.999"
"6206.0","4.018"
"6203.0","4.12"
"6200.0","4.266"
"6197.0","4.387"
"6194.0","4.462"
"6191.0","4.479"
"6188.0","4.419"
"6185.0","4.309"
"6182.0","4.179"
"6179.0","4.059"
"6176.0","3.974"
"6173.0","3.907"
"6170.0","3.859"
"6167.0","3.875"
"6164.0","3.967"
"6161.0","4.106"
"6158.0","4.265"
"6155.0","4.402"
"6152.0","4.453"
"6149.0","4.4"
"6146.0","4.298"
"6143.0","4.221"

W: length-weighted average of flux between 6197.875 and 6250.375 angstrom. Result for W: 4.17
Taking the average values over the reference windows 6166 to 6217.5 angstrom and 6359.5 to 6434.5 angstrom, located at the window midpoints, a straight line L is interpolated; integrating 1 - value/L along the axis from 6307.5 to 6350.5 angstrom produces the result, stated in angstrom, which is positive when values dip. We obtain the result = -1.5 angstrom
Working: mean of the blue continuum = 4.14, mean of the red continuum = 3.97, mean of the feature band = 4.16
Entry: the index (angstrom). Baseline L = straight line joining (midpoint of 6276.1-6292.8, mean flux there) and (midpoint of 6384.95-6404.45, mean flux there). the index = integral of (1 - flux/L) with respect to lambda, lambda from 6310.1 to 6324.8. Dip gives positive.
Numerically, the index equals -1.1 angstrom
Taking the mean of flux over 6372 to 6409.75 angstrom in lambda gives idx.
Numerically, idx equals 3.82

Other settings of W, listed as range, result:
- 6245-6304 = 4.12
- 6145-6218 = 4.17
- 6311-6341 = 4.24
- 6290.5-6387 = 4.12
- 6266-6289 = 4.08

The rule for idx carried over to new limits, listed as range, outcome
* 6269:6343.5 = 4.16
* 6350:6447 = 3.96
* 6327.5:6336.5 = 4.35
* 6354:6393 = 3.98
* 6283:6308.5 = 4.12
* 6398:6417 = 4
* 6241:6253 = 4.18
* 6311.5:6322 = 4.22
